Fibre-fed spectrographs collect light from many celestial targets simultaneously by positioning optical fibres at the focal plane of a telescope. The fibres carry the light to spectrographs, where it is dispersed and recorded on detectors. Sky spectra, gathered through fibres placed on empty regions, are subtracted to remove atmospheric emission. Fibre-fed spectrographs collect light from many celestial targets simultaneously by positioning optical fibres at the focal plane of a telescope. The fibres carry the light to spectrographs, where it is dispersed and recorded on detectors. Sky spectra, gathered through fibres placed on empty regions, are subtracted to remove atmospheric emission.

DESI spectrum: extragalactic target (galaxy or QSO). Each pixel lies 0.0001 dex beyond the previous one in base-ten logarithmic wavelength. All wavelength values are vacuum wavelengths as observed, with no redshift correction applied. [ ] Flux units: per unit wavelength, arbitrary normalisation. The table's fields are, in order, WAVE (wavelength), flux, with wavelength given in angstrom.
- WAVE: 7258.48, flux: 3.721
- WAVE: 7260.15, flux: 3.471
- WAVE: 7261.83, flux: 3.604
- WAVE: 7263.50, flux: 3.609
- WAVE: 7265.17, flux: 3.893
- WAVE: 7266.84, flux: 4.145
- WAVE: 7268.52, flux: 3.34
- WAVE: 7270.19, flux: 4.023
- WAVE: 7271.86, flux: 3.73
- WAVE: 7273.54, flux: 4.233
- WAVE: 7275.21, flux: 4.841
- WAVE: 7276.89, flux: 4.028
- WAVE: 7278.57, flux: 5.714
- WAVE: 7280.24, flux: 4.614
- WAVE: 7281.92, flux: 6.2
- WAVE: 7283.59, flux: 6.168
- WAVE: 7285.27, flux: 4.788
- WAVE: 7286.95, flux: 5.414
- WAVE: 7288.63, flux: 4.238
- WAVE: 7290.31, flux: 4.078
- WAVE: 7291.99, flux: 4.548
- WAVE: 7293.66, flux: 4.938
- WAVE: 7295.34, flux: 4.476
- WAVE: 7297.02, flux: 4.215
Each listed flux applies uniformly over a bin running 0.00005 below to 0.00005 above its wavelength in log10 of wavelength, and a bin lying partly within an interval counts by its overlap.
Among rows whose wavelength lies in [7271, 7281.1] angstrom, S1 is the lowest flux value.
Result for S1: 3.73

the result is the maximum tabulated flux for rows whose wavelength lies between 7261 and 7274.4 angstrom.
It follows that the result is 4.233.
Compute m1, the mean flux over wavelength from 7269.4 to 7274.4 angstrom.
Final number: 4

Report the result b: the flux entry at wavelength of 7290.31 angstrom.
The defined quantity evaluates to 4.078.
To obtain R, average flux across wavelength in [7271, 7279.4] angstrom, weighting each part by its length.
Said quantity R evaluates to 4.5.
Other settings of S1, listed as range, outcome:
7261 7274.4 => 3.34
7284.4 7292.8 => 4.078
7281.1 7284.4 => 6.168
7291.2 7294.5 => 4.548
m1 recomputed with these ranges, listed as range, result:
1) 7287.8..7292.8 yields 4.28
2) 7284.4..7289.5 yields 4.81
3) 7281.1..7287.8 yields 5.64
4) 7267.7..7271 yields 3.68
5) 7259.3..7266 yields 3.64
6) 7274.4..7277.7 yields 4.43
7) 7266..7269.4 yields 3.75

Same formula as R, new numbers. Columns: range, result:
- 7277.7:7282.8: 5.51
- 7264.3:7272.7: 3.83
